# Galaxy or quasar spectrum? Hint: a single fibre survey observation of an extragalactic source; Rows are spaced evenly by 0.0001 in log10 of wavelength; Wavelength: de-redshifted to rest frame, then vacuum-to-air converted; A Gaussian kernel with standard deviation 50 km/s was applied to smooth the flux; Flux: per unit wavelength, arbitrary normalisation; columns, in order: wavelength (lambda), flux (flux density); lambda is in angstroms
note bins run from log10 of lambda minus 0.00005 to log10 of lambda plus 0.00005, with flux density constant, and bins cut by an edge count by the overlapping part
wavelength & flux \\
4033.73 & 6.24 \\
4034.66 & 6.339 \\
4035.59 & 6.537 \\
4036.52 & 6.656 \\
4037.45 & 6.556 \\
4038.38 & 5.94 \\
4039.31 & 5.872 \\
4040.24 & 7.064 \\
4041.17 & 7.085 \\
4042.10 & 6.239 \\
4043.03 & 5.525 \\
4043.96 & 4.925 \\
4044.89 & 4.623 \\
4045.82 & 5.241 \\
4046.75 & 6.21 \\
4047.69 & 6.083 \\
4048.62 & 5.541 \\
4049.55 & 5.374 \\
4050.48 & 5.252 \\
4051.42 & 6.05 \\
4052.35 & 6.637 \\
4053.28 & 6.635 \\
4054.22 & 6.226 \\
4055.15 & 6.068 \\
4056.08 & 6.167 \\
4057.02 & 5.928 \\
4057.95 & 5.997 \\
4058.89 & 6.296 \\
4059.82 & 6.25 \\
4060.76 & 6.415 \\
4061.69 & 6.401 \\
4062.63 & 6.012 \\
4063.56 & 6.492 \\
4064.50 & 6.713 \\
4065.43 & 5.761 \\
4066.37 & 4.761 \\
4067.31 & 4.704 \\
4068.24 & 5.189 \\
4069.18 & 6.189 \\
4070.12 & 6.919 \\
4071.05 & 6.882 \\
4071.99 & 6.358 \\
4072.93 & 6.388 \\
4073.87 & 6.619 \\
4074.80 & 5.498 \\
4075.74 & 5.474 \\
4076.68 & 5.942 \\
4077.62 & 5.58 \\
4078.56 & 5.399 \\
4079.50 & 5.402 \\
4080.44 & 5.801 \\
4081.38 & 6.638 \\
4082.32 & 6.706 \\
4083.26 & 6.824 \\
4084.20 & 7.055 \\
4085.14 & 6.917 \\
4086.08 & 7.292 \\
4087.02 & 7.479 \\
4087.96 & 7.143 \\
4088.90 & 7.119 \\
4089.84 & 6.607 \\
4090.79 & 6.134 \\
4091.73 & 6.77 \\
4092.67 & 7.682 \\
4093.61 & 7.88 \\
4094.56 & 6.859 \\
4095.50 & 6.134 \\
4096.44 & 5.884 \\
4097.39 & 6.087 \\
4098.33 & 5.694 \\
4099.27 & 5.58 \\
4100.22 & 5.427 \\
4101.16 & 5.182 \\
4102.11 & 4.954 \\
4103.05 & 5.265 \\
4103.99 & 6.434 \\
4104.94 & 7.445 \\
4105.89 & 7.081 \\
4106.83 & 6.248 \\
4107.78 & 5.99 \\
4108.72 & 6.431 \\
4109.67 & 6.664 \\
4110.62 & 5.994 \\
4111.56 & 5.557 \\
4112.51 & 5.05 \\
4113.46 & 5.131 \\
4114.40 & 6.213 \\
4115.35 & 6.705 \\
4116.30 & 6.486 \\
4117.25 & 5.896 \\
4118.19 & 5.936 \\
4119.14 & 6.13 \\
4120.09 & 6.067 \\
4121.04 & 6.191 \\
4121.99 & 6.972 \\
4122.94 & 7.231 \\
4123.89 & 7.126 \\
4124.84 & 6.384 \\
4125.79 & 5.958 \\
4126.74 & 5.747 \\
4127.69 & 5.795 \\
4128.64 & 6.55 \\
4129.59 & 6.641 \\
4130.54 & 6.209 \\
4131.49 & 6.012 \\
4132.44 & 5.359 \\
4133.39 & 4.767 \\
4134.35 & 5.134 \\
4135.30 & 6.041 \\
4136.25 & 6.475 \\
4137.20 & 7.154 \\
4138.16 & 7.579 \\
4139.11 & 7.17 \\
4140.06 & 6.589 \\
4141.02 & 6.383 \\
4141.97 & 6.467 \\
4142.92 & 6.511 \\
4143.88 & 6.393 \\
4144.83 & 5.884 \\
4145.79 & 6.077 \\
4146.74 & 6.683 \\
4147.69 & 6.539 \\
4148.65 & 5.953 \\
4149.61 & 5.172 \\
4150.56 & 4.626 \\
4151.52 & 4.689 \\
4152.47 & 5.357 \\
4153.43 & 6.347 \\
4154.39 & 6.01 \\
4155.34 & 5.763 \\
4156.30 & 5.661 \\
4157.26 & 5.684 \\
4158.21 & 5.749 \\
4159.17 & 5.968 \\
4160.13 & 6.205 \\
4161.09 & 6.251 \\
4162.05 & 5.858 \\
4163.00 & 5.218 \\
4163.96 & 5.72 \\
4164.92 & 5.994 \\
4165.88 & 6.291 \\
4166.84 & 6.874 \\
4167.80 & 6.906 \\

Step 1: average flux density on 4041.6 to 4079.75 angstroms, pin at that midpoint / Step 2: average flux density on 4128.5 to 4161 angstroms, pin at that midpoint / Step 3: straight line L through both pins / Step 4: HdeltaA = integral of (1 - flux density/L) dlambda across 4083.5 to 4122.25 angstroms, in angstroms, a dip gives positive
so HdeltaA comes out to -2.3 angstroms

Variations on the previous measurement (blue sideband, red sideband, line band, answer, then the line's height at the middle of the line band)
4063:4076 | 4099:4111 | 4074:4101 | -1.6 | 6.03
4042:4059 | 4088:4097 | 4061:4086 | 0.9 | 6.35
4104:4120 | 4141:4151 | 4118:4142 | -0.8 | 6.12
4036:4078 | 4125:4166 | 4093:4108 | -0.3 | 6.02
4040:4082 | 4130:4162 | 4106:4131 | -0.9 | 6.01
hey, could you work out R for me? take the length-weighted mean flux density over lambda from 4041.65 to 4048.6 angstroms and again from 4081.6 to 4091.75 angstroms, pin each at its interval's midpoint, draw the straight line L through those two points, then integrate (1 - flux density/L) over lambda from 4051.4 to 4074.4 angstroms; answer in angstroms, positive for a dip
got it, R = -0.15 angstroms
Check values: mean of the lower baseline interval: 5.55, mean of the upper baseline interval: 6.91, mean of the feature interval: 6.16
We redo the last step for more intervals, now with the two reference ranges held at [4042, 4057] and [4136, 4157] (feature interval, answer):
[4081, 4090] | -1.6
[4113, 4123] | -0.3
